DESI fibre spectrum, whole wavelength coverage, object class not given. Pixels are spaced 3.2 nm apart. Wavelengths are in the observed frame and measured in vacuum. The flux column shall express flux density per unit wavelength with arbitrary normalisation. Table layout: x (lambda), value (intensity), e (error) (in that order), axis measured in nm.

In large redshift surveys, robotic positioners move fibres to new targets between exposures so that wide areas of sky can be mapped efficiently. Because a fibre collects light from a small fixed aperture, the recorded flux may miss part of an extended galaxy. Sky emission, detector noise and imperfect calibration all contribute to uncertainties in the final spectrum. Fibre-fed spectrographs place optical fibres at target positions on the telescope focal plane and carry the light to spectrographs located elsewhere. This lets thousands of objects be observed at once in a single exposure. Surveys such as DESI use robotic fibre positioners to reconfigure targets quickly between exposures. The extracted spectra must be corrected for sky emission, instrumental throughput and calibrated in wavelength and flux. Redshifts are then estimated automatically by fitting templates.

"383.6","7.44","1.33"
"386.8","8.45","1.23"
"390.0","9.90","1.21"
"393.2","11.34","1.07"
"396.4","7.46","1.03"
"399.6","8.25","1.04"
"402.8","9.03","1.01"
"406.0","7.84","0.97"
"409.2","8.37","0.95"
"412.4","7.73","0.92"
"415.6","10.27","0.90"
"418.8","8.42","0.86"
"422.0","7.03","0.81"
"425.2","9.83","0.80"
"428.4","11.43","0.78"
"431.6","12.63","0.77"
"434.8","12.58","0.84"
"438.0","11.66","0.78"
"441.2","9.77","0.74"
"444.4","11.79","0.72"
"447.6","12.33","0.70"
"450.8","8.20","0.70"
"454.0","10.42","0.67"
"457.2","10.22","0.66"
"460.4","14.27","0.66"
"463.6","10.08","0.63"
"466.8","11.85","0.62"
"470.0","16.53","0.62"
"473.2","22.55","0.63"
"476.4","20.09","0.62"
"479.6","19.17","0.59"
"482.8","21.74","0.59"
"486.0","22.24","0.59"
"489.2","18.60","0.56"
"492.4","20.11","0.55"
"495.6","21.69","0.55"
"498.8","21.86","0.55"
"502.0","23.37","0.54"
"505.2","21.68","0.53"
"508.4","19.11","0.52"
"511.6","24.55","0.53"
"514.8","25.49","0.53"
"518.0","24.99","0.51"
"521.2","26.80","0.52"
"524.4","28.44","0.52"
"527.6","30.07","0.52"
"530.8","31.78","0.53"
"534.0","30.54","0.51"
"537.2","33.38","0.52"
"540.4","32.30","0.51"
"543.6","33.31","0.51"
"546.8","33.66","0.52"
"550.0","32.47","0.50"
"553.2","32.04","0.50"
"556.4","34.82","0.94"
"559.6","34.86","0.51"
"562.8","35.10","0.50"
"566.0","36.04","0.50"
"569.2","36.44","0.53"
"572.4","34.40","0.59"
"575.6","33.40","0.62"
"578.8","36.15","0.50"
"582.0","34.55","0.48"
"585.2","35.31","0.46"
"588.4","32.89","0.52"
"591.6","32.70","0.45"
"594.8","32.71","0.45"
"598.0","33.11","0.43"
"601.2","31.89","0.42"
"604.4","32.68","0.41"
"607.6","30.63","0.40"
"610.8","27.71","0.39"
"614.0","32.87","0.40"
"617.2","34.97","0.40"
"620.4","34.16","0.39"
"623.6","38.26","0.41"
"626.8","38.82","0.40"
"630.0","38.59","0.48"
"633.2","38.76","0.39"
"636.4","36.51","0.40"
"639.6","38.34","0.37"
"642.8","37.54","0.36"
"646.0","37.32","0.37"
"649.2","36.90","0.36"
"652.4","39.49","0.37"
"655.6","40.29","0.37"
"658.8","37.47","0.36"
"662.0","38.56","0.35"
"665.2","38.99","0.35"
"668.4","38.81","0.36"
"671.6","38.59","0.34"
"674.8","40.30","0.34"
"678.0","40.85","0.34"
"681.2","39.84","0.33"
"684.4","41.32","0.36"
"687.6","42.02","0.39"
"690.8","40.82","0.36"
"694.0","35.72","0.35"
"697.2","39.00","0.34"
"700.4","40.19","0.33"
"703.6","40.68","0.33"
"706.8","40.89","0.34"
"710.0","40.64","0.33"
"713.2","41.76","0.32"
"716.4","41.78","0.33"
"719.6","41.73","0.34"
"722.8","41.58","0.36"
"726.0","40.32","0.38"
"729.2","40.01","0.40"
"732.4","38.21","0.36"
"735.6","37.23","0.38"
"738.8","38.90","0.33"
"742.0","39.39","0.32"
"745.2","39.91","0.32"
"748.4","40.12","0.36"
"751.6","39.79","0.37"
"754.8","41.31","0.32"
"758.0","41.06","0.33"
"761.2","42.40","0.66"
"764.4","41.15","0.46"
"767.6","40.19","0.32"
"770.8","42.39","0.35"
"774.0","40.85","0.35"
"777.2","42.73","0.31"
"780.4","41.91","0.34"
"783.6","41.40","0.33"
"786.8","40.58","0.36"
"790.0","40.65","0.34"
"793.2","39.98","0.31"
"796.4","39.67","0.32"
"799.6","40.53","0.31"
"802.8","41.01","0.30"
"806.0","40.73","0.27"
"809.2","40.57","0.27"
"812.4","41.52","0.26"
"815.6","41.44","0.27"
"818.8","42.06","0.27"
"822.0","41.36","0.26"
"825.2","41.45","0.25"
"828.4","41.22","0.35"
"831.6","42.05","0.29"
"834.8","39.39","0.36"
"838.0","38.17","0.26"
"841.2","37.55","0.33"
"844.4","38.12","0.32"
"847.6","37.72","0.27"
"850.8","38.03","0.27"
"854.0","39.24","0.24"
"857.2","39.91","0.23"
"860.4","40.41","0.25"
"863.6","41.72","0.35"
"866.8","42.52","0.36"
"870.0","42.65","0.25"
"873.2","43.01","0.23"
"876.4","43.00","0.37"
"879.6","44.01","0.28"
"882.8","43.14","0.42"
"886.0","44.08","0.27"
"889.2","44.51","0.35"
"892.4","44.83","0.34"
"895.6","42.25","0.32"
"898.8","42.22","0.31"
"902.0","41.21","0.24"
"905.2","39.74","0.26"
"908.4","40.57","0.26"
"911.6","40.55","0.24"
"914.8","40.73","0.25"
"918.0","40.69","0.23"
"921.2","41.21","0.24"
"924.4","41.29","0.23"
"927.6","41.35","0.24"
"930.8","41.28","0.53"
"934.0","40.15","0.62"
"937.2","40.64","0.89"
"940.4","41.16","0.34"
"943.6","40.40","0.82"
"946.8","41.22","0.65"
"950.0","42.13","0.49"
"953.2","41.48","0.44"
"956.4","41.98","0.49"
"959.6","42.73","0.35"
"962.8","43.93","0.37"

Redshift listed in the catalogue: 0.179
